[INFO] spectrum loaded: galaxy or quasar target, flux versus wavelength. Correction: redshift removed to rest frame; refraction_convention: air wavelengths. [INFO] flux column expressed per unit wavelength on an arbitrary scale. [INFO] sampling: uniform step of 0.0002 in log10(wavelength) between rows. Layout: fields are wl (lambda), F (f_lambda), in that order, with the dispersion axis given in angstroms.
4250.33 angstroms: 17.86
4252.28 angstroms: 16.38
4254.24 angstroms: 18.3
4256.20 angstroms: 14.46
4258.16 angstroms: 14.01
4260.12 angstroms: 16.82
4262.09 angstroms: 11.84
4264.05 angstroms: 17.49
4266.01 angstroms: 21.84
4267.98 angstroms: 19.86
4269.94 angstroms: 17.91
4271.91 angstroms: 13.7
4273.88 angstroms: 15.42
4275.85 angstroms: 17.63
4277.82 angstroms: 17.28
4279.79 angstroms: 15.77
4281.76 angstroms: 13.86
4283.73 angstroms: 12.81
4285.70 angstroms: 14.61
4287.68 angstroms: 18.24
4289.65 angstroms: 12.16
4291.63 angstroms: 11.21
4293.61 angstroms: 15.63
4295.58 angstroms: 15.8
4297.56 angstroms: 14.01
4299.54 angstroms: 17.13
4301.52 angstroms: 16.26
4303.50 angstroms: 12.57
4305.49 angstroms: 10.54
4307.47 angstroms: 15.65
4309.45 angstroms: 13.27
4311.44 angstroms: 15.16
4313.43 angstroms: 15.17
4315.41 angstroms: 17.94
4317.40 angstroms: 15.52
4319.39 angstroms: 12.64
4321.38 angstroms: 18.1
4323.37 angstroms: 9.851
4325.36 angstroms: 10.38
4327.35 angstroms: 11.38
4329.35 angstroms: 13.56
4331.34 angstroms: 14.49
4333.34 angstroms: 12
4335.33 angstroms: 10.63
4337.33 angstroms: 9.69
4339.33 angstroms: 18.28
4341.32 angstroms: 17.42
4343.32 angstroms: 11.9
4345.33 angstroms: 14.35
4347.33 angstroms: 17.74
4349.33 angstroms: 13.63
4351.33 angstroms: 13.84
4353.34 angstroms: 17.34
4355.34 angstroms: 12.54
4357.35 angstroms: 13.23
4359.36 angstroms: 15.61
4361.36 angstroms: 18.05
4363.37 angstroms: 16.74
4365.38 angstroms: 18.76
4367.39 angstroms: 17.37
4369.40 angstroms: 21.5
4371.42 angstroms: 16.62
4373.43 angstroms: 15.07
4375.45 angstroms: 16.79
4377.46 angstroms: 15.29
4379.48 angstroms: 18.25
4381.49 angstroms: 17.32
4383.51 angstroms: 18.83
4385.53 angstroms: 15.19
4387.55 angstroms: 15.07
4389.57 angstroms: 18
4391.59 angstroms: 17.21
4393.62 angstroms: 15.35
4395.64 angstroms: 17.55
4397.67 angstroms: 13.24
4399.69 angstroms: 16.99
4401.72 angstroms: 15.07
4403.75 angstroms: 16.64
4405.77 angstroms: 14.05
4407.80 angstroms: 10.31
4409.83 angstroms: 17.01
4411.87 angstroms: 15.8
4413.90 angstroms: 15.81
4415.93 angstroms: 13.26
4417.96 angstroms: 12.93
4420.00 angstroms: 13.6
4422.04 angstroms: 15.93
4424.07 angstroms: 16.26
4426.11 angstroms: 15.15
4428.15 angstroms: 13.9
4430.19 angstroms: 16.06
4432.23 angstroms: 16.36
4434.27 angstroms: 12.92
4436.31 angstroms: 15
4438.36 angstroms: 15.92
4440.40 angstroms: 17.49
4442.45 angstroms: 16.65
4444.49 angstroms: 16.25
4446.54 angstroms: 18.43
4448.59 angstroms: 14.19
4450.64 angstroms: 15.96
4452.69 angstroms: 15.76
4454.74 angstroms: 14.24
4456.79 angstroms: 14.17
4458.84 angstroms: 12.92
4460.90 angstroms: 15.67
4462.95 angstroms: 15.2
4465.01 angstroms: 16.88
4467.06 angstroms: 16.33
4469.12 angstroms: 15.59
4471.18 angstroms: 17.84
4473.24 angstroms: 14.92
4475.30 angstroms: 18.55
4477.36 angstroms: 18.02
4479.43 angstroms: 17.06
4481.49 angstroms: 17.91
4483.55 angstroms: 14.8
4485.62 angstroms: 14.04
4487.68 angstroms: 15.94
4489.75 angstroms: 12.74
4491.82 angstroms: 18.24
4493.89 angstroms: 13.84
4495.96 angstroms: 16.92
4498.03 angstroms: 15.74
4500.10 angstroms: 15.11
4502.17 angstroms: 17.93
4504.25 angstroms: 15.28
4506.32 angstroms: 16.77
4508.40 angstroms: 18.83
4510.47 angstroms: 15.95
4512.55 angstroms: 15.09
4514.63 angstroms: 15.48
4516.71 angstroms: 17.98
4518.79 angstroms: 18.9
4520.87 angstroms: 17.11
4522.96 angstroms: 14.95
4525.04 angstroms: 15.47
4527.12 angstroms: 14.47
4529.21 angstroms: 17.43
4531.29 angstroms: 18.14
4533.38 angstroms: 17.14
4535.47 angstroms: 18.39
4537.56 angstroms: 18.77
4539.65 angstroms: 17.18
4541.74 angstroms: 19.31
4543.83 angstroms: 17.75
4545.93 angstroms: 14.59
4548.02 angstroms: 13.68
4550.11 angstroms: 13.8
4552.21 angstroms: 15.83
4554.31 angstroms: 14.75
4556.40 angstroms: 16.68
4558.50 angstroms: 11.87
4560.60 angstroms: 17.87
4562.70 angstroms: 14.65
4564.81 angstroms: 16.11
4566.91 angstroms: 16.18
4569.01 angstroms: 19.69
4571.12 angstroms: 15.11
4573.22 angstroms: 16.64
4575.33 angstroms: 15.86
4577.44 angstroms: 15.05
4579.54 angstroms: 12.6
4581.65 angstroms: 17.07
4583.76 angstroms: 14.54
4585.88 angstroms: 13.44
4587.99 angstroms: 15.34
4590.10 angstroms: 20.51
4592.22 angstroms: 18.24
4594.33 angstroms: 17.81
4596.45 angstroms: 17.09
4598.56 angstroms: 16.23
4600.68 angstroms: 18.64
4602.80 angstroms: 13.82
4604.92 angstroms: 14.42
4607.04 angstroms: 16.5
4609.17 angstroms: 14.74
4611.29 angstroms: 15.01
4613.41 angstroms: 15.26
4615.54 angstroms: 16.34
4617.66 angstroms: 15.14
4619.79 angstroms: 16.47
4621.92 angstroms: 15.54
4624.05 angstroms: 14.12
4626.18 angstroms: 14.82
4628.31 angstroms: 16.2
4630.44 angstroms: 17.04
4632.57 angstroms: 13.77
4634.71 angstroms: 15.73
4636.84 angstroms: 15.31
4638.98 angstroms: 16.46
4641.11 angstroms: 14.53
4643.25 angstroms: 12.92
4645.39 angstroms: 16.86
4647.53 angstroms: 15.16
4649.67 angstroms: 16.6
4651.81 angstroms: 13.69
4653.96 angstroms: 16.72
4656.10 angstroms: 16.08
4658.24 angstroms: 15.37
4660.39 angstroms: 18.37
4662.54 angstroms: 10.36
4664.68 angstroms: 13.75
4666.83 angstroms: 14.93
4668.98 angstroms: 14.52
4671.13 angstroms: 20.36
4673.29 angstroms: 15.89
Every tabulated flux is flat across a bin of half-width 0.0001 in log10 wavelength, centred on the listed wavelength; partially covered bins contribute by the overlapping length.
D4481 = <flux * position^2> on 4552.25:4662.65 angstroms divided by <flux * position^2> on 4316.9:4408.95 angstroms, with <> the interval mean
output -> 1.2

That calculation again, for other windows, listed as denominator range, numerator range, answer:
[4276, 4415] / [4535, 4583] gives 1.16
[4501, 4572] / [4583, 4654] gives 0.99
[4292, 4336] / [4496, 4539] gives 1.32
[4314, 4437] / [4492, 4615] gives 1.15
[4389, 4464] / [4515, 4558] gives 1.13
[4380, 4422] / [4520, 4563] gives 1.11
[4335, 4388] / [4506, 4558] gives 1.12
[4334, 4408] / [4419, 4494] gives 1.04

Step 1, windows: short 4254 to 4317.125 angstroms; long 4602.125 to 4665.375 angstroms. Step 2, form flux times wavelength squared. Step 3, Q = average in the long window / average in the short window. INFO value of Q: 1.16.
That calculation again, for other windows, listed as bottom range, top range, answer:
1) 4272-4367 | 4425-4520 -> 1.17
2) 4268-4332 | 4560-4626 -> 1.25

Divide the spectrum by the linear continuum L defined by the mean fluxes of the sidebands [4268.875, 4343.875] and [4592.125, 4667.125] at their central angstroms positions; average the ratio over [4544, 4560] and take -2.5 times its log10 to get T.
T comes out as 0.037 mag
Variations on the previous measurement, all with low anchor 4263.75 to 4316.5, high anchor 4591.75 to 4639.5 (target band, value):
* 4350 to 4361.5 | 0.05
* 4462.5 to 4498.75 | -0.03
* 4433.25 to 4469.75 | 0.01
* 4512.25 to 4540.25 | -0.08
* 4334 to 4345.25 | 0.14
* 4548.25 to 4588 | 0.03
